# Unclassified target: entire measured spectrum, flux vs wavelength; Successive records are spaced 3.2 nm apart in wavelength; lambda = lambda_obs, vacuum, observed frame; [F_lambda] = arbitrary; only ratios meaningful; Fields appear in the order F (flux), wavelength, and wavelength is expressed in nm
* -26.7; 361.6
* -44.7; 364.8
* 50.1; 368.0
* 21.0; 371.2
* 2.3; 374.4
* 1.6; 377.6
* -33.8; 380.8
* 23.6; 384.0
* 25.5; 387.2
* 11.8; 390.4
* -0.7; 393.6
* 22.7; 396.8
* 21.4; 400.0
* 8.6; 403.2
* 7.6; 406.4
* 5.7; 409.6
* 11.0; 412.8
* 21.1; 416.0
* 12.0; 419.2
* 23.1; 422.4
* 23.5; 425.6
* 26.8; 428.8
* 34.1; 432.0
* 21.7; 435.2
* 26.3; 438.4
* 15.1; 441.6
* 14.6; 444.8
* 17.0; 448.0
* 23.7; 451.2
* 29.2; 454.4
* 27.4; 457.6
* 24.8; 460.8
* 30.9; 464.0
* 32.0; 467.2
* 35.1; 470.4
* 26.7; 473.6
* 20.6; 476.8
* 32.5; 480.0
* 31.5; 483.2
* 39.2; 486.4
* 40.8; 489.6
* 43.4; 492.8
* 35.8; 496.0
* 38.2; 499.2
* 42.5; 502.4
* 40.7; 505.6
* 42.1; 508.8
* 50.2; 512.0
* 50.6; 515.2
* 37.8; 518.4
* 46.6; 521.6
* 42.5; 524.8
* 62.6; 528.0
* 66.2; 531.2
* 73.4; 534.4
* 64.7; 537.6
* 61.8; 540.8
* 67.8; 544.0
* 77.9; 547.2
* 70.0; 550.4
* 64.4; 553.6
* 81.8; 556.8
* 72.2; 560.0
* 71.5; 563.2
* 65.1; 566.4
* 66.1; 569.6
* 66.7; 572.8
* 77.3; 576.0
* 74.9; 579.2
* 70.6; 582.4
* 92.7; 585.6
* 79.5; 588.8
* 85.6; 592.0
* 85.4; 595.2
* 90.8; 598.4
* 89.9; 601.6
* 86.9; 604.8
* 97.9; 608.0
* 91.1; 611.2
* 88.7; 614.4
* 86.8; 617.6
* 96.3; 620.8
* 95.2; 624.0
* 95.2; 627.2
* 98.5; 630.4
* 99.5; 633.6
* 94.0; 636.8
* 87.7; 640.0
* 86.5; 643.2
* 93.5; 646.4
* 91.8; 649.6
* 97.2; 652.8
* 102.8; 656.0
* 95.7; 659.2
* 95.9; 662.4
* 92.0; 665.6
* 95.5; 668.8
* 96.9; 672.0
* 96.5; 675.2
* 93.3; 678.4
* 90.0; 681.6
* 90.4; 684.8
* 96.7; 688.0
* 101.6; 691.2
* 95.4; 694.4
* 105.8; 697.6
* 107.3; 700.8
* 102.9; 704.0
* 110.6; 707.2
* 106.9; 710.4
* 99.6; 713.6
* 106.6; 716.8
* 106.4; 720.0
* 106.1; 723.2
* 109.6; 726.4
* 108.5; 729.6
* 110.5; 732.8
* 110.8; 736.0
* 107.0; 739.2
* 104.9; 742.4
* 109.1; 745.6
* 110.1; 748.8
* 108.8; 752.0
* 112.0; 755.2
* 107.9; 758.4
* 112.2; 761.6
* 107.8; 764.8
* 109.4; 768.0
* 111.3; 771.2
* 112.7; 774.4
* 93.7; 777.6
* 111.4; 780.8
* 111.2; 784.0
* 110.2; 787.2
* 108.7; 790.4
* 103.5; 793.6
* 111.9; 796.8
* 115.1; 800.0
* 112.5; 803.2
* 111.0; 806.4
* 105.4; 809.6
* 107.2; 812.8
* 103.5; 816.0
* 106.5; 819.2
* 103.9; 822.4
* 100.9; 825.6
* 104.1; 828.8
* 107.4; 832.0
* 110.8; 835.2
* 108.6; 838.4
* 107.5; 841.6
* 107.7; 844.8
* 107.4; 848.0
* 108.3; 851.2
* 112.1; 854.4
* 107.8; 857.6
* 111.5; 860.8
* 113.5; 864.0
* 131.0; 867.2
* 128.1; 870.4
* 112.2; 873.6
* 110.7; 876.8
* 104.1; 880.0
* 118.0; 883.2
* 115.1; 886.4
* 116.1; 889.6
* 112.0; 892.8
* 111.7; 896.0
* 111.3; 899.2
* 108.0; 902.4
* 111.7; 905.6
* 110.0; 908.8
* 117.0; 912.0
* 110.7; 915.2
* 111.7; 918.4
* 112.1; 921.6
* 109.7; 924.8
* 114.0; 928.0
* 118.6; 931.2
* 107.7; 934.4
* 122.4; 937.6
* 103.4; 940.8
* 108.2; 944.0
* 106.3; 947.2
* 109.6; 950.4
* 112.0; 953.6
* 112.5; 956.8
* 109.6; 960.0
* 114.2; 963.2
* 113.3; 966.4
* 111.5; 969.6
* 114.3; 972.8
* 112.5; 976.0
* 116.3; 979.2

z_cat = 0.32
